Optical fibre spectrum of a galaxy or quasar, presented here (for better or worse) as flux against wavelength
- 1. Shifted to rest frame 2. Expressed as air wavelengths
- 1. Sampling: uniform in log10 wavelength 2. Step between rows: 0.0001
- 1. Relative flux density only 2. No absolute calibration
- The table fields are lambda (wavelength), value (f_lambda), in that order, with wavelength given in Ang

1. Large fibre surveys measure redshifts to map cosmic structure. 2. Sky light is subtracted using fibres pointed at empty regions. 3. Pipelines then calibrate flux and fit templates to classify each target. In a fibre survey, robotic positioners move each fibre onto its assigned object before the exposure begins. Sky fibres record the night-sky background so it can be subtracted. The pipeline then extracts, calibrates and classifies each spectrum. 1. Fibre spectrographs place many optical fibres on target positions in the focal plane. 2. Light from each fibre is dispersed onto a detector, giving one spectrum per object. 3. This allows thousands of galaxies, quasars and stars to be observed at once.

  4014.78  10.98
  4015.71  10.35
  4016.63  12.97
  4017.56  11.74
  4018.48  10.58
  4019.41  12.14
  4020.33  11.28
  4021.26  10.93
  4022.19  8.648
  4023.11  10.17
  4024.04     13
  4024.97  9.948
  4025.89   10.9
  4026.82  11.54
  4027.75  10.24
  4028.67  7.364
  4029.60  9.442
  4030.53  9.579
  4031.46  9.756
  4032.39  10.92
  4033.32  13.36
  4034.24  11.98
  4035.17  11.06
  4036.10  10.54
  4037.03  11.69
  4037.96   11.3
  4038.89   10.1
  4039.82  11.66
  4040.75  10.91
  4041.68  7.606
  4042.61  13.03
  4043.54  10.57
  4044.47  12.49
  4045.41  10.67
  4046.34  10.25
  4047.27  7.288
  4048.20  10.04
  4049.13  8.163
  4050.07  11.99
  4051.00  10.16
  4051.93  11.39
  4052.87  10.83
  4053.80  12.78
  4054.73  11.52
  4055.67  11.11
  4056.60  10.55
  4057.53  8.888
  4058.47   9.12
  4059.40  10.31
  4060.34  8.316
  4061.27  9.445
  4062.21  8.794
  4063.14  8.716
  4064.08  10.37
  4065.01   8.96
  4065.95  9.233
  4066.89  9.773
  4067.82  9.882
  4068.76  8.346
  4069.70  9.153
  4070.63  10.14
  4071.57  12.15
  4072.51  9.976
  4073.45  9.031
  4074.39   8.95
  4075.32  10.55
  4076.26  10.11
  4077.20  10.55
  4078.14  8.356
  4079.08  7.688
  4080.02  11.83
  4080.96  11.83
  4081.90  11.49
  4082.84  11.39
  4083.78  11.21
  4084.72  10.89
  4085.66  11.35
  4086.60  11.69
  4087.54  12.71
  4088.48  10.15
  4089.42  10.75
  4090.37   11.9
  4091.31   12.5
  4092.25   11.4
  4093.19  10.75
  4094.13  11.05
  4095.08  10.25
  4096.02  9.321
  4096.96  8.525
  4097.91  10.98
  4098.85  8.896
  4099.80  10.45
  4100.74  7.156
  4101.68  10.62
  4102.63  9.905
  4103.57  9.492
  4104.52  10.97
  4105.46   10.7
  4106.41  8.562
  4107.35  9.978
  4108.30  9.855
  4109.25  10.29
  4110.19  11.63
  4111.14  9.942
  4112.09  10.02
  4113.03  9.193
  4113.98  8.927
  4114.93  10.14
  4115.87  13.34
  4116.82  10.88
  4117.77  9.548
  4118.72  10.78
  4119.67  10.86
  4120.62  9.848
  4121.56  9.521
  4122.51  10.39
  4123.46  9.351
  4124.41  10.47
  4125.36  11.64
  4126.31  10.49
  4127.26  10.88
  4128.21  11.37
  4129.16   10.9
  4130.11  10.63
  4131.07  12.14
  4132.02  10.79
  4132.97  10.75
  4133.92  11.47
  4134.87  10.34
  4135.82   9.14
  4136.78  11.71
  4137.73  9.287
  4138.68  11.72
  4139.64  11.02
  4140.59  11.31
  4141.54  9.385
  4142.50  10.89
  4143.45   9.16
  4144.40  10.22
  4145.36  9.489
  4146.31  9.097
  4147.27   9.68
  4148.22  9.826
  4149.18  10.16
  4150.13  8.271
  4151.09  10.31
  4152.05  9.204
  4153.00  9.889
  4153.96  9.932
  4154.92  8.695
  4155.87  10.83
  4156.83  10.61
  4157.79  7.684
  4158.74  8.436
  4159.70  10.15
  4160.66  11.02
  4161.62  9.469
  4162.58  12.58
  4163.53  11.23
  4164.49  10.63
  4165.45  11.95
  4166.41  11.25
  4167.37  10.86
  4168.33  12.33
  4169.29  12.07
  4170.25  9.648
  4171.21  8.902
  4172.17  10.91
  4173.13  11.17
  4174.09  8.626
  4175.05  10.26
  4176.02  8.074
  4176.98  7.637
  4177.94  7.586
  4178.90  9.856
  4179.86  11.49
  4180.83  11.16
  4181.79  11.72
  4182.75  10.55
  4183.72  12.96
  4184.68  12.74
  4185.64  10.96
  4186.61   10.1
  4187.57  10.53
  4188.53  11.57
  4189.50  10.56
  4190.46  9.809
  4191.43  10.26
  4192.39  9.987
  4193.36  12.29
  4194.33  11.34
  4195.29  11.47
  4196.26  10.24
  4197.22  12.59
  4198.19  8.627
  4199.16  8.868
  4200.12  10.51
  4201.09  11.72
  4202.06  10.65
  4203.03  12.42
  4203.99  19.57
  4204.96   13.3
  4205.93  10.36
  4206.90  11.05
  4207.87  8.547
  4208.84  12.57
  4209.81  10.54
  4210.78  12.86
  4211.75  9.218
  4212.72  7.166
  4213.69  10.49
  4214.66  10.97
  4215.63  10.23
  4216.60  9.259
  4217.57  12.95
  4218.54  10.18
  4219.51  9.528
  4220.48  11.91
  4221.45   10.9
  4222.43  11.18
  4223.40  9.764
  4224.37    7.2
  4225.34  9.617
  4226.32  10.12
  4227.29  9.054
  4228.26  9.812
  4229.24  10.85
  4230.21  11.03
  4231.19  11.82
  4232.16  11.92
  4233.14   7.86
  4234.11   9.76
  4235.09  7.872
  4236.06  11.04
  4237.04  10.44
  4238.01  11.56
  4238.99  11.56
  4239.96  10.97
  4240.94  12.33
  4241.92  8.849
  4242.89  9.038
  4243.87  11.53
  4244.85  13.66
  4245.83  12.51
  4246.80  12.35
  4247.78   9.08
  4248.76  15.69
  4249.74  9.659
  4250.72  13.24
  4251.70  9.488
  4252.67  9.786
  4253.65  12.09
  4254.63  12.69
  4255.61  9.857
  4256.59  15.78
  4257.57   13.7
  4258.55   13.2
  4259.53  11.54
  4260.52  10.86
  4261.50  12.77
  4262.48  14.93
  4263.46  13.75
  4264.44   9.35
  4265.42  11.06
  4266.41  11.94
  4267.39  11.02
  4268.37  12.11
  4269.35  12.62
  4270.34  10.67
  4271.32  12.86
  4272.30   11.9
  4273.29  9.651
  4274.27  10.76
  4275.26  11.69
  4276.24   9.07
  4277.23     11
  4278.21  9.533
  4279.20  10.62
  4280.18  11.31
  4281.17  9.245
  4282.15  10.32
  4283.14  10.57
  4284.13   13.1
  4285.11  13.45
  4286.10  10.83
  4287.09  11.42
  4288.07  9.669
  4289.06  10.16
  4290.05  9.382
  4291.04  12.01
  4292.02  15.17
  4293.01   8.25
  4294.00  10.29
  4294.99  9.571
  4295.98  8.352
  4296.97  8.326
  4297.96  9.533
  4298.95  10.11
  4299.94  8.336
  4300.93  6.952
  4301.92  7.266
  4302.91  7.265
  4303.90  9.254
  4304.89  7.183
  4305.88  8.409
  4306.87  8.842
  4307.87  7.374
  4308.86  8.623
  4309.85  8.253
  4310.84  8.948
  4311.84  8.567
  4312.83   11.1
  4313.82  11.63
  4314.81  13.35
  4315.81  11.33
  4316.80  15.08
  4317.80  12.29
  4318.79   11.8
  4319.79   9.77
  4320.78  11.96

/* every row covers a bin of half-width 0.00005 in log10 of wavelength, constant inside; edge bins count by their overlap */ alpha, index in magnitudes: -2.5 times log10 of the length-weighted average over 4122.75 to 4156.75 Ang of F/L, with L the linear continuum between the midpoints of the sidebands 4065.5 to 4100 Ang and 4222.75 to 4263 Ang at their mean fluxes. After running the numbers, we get 0.04 mag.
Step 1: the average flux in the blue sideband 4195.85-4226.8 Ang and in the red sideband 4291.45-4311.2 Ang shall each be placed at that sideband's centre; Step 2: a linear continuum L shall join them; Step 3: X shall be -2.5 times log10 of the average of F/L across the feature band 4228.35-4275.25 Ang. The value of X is -0.16 mag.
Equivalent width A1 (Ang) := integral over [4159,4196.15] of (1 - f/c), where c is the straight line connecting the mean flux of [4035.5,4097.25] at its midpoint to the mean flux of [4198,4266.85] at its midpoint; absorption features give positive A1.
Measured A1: 0.7 Ang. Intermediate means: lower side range 10.4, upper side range 11.1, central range 10.7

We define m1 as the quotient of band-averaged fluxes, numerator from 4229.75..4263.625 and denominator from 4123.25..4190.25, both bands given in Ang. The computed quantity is 1.1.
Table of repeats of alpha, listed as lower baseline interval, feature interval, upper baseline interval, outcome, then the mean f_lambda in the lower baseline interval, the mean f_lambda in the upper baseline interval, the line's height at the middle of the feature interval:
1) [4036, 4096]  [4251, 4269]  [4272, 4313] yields -0.21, 10.4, 9.78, 9.87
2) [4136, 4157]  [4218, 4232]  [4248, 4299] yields 0.05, 10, 11.3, 10.8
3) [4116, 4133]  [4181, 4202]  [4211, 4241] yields -0.05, 10.7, 10.3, 10.4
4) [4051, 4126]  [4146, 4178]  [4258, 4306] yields 0.04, 10.3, 10.6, 10.4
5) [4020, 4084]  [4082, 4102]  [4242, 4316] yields -0.03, 10.3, 10.7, 10.4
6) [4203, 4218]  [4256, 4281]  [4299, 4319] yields -0.14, 11.3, 9.58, 10.3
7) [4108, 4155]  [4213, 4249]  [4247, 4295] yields 0.05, 10.3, 11.4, 11.1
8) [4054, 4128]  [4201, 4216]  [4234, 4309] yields -0.08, 10.2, 10.8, 10.6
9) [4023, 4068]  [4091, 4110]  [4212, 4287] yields 0.05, 10.4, 11.1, 10.6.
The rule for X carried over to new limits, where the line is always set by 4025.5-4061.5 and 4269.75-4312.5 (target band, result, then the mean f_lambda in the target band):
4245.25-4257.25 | -0.19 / 11.9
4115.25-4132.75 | -0.05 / 10.8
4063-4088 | 0.02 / 10.3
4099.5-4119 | 0.02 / 10.1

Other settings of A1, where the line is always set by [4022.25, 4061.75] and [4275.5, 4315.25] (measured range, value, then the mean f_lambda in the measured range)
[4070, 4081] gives 0.4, 10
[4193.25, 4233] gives -3.0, 10.8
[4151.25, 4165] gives 0.2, 10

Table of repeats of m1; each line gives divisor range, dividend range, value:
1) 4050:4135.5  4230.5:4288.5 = 1.10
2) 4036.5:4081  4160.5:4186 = 1.05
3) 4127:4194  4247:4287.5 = 1.11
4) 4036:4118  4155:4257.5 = 1.05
